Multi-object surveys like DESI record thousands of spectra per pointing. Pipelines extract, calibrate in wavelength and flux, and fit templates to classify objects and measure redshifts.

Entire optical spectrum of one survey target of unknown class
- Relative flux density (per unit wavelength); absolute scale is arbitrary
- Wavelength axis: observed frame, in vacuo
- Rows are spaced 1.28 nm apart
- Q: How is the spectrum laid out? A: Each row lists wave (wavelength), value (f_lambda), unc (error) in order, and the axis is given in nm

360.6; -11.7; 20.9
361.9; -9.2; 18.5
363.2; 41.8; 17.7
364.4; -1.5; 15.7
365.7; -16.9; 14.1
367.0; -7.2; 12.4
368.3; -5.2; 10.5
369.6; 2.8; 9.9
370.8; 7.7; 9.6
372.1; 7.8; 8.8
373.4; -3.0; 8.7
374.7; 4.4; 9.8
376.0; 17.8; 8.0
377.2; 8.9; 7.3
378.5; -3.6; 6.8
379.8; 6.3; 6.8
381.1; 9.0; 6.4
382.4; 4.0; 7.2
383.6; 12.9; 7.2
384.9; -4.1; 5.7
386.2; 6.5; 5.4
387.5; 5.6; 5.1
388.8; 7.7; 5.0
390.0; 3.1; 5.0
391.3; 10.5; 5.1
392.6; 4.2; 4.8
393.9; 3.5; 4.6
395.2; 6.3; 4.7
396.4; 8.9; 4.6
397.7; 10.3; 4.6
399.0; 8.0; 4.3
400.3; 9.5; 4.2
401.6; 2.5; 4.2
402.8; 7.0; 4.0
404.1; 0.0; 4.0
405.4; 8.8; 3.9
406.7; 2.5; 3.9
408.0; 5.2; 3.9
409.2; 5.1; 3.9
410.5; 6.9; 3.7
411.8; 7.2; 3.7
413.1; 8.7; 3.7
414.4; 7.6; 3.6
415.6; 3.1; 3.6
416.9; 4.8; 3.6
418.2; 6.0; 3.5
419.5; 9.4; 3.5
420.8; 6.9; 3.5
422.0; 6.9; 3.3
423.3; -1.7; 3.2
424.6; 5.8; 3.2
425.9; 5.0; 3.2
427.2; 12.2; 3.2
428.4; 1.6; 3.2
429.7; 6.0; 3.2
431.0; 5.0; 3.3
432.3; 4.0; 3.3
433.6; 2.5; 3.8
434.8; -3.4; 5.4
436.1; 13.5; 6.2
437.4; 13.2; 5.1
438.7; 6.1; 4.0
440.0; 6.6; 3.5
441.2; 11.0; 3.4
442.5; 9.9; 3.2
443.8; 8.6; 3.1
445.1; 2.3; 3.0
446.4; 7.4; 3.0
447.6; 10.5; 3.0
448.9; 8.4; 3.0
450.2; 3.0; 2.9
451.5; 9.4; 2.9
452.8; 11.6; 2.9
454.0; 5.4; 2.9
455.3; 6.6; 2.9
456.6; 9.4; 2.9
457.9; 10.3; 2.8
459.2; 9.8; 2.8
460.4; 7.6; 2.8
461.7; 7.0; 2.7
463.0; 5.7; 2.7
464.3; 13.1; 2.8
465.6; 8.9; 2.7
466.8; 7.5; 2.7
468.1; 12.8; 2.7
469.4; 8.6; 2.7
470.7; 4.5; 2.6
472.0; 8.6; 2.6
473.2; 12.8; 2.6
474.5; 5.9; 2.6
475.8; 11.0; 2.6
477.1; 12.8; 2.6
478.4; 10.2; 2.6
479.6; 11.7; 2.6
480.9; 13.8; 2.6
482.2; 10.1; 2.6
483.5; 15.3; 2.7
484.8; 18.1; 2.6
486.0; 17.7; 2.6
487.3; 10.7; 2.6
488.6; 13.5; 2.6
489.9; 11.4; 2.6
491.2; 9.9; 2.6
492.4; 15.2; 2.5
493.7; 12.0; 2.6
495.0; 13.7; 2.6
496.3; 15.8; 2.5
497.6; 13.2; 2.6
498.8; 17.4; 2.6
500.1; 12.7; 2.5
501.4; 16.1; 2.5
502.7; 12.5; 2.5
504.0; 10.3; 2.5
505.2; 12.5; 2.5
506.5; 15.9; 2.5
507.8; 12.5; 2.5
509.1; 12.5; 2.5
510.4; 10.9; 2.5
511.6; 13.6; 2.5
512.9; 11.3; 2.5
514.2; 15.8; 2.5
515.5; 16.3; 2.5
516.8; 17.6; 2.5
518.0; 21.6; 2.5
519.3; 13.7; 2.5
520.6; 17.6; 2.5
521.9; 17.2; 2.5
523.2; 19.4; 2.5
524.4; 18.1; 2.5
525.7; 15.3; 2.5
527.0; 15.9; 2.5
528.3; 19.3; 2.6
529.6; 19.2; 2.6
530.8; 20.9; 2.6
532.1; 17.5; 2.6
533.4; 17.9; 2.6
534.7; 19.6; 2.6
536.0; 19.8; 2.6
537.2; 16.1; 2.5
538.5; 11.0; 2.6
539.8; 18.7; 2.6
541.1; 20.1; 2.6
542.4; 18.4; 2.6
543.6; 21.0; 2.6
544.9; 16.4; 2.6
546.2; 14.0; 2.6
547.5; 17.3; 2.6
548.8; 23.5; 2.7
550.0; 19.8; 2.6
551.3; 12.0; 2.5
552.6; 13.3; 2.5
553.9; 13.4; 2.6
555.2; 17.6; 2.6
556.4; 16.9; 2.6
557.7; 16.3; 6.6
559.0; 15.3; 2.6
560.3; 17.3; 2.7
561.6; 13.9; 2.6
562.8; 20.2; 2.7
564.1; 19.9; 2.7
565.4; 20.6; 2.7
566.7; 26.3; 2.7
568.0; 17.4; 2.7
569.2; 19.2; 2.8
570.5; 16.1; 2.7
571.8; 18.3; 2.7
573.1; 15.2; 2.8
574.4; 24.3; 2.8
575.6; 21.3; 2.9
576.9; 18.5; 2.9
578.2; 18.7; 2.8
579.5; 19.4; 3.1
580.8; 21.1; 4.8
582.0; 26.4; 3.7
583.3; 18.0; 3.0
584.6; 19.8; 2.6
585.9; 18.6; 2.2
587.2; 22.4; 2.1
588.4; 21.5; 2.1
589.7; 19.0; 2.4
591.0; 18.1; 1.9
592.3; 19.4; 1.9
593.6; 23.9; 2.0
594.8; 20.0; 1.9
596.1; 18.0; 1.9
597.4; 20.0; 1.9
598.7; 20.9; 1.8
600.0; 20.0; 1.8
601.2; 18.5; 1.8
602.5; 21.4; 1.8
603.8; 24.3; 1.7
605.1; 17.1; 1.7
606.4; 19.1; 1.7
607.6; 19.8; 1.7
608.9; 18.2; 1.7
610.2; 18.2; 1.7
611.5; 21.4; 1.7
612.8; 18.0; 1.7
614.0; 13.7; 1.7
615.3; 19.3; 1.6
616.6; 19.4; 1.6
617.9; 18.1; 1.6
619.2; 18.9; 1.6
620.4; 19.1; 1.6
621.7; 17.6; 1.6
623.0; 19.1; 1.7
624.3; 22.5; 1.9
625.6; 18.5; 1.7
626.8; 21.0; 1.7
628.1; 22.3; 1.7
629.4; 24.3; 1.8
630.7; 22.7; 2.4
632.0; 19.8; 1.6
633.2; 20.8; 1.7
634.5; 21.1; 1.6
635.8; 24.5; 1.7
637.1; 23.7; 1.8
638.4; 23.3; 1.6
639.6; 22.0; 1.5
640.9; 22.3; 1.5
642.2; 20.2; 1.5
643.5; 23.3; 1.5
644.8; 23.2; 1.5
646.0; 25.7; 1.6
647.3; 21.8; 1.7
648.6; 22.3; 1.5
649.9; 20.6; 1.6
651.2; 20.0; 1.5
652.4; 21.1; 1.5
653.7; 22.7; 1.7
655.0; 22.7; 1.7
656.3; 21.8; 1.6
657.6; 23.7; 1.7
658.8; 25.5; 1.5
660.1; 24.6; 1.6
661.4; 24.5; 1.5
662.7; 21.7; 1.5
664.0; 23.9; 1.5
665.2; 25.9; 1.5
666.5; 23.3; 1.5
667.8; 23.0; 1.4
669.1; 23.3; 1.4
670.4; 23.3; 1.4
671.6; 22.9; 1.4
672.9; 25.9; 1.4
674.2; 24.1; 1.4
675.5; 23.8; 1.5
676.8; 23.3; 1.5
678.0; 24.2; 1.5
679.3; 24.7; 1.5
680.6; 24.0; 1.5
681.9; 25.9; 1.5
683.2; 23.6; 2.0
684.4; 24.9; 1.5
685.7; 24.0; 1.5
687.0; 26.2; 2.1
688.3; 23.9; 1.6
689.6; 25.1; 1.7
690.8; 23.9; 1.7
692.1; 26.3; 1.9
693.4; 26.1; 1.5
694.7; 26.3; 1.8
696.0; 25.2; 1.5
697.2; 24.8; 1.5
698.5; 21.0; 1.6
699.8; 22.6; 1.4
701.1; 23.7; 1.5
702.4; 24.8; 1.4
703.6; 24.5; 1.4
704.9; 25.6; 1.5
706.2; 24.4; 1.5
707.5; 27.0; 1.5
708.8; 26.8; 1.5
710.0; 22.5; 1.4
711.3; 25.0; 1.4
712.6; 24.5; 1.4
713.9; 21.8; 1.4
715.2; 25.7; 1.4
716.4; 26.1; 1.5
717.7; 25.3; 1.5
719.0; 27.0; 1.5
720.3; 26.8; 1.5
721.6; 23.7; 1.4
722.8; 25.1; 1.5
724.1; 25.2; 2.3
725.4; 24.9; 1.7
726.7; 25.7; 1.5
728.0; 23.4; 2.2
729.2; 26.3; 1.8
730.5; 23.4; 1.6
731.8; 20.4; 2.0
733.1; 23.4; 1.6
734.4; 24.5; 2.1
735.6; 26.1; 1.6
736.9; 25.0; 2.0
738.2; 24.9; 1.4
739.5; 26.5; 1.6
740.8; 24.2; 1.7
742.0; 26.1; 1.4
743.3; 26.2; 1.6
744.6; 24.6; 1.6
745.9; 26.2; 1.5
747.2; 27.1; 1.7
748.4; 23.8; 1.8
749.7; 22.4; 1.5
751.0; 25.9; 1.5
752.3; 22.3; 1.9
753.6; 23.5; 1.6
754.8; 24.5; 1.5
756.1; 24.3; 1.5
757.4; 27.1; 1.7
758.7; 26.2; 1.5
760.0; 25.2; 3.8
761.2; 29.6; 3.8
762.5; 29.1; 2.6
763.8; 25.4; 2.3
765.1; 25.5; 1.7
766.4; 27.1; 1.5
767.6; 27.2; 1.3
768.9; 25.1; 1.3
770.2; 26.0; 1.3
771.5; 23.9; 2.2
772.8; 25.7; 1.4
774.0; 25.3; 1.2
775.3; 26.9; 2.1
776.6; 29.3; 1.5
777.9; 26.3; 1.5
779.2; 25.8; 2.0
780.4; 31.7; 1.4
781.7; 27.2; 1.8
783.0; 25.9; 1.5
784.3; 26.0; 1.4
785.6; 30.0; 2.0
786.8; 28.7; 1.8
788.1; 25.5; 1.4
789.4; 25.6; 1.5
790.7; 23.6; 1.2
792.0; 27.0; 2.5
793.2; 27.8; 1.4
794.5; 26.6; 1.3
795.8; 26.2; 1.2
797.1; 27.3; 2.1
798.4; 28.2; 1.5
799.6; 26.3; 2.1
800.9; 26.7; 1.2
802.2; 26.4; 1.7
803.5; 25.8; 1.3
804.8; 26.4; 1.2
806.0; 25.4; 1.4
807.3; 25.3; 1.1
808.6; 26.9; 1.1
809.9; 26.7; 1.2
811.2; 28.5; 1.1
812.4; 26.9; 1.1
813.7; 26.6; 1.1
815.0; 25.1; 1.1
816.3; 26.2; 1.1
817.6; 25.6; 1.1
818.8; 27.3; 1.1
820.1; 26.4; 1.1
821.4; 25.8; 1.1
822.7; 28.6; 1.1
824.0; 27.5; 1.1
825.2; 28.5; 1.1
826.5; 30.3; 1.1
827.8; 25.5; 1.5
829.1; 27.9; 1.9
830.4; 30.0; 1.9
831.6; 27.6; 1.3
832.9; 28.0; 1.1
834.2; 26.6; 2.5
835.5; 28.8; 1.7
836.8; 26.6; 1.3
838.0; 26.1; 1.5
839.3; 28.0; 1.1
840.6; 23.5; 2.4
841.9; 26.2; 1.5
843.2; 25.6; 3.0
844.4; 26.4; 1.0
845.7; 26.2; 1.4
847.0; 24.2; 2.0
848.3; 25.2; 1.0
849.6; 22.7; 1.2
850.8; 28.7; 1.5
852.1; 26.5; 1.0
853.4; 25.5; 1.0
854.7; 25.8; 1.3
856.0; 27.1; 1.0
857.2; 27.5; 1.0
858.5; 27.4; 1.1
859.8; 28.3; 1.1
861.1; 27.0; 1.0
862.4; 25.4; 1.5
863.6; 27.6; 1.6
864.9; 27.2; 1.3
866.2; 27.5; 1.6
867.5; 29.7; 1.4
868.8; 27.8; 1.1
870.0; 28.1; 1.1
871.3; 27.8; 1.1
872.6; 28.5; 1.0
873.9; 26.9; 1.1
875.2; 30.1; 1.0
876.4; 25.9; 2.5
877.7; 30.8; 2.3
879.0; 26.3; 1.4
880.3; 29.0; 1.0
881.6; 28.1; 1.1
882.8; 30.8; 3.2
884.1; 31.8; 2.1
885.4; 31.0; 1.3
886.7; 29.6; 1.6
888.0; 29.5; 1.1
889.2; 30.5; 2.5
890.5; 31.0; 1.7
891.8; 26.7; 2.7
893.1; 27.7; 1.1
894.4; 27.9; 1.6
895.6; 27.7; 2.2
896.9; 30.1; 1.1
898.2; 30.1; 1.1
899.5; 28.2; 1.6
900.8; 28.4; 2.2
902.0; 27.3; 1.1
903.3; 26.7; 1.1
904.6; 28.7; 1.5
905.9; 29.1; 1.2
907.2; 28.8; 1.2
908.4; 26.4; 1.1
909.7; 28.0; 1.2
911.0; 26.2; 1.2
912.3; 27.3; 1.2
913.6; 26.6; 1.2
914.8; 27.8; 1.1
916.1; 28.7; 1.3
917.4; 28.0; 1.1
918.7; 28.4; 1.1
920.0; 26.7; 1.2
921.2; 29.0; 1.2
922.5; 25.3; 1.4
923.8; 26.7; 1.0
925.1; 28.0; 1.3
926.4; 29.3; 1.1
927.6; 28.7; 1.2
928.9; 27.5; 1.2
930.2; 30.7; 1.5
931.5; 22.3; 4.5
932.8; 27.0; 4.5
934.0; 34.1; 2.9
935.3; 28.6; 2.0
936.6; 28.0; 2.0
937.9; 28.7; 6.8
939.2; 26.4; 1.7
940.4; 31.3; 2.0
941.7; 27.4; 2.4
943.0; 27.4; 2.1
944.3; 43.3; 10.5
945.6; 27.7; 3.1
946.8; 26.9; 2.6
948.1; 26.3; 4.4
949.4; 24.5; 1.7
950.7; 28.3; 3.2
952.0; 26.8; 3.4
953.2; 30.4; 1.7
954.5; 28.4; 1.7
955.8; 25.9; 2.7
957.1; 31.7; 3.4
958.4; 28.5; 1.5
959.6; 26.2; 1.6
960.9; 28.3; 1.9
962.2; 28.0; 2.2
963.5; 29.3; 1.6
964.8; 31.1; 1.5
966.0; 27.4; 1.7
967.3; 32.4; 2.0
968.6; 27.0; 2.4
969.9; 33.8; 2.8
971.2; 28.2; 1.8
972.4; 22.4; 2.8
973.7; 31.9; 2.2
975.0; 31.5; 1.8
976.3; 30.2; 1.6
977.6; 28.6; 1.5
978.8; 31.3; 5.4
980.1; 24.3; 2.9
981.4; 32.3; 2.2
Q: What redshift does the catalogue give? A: 0.186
